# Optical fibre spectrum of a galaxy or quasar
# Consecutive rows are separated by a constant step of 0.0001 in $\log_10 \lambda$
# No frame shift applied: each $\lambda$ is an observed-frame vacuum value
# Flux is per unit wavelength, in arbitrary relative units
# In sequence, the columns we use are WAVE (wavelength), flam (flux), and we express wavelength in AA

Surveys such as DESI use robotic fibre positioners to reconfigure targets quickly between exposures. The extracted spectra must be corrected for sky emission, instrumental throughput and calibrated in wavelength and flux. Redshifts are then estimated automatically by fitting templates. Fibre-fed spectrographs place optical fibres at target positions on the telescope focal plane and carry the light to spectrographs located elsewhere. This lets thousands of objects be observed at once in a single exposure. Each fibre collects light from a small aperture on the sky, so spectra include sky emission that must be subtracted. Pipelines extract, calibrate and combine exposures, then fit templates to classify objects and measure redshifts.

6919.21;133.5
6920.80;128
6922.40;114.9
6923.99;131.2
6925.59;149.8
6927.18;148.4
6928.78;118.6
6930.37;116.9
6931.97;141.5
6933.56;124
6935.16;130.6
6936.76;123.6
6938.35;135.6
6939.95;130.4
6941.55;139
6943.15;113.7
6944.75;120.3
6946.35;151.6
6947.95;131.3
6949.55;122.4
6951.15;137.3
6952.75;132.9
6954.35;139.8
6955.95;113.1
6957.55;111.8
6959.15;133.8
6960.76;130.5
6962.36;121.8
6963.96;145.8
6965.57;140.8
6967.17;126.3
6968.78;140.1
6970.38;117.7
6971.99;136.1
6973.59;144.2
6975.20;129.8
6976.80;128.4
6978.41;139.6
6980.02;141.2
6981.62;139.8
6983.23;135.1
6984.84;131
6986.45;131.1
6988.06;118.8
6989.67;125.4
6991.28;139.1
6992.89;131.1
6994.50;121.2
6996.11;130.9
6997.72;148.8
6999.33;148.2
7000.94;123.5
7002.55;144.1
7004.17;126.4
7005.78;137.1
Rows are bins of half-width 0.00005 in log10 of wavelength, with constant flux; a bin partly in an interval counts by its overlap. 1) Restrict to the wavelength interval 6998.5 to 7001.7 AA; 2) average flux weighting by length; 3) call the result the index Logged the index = 136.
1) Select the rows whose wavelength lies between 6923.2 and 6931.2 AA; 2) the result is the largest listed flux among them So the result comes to 149.8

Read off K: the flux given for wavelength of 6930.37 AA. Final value 116.9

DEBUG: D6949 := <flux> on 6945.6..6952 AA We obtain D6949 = 136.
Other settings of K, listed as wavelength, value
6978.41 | 139.6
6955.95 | 113.1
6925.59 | 149.8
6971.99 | 136.1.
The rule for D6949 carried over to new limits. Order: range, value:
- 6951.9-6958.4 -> 125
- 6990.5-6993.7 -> 135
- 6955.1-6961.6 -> 122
